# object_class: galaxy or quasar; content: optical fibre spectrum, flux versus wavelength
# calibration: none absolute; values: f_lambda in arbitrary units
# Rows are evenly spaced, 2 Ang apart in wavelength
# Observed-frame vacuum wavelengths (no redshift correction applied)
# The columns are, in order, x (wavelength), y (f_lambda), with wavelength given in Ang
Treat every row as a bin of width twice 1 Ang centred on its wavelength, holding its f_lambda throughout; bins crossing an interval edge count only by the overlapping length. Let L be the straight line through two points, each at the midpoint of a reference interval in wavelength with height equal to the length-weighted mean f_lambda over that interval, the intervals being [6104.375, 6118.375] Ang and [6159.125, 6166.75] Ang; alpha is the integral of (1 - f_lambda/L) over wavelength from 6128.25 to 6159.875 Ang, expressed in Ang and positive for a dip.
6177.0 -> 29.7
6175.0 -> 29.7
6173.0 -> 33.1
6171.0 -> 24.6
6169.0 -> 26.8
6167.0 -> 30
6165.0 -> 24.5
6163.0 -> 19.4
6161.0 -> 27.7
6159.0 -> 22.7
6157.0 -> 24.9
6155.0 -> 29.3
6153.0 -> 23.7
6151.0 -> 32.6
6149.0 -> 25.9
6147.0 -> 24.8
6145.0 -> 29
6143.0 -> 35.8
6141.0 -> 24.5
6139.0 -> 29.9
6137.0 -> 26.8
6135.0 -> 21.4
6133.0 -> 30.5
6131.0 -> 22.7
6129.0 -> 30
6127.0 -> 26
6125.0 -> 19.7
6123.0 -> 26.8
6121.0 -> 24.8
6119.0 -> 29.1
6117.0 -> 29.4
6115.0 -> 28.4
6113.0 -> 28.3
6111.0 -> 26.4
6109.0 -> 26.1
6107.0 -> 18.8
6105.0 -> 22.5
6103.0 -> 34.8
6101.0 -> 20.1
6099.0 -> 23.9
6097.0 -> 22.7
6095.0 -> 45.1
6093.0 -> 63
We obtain -2.9 Ang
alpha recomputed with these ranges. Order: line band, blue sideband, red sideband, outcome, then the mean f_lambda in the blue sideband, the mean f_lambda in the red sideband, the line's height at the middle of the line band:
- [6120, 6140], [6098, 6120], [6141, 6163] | 0.6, 26.2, 27.1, 26.6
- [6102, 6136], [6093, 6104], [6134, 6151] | 4.4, 32.4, 27.6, 30.1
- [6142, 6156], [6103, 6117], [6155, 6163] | -2.0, 26.1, 24.9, 25.2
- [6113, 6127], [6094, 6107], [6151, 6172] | 0.2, 27.5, 25.7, 26.9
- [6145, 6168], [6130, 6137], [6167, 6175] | 1.0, 25.1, 28.6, 27.3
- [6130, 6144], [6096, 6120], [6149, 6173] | -0.7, 25.9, 26.3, 26.1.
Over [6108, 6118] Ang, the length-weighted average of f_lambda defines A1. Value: 27.7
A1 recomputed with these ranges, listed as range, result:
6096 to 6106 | 24.8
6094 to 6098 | 33.9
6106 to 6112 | 23.8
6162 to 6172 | 25.1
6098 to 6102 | 22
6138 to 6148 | 28.8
